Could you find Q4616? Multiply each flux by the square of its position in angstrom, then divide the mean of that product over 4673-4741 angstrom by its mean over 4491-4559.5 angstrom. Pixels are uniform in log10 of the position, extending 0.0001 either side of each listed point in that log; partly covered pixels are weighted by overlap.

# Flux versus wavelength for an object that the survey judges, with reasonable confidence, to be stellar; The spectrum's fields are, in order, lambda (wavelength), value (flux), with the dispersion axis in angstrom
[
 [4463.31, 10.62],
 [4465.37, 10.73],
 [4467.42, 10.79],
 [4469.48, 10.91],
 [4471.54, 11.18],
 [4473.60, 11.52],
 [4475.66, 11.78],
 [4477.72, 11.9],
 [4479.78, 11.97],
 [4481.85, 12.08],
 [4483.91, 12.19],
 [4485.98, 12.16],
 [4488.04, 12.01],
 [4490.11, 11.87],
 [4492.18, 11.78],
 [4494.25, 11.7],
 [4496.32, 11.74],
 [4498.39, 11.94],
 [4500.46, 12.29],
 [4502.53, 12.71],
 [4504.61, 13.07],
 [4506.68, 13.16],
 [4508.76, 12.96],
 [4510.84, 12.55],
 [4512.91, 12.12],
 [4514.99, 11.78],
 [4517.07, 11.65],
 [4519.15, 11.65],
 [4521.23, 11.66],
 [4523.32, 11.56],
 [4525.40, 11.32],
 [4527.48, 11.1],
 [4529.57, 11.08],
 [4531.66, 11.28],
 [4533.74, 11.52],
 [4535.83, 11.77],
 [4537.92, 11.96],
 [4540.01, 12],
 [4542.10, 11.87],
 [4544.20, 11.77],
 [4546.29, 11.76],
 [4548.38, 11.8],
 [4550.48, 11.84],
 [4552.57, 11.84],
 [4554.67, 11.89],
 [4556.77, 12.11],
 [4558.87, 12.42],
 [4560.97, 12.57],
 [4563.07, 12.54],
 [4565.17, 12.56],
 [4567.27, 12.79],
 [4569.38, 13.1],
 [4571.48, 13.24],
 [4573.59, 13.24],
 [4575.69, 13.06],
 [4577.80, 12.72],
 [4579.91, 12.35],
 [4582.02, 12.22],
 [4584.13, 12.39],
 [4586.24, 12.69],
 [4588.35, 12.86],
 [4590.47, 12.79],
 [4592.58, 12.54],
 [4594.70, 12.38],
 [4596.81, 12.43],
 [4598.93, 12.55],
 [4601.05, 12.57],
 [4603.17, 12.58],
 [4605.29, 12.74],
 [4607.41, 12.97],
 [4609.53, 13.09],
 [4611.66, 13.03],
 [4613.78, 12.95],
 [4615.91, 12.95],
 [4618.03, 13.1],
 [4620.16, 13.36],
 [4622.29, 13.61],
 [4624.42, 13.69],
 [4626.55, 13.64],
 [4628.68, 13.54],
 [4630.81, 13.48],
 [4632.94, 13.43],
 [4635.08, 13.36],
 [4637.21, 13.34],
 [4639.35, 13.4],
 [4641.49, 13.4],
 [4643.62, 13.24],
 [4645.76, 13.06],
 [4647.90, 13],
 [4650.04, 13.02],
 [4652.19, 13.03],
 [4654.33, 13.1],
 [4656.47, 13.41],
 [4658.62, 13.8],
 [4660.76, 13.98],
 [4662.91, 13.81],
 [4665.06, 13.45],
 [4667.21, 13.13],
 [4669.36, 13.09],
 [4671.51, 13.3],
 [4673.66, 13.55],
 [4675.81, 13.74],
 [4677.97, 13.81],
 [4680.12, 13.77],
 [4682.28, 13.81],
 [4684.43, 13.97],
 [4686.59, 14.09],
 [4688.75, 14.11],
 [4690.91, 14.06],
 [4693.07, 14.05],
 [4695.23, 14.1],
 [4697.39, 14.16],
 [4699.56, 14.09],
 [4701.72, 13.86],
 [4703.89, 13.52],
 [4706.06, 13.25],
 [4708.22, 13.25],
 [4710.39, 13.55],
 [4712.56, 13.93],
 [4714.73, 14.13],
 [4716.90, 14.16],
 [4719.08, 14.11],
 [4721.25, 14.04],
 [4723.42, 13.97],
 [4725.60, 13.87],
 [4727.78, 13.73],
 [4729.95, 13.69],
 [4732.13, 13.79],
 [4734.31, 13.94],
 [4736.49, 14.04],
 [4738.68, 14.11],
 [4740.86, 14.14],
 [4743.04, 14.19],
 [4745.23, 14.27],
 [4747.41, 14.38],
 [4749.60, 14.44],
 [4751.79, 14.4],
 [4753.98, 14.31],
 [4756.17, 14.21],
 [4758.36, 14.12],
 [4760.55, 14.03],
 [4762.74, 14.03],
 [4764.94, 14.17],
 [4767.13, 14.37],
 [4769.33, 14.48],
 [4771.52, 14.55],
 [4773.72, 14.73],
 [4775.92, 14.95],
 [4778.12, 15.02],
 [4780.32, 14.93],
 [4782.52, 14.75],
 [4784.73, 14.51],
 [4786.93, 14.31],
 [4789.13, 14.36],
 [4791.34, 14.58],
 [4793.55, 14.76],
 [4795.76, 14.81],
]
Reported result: 1.3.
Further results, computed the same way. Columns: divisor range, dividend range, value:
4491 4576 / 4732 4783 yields 1.31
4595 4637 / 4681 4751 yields 1.11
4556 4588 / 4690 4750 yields 1.17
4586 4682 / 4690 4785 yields 1.12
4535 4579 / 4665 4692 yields 1.17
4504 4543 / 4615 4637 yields 1.18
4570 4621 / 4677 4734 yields 1.14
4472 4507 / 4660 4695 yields 1.24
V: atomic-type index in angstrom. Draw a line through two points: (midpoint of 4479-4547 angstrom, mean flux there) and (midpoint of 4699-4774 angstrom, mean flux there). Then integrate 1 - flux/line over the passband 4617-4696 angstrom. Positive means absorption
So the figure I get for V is -1.4 angstrom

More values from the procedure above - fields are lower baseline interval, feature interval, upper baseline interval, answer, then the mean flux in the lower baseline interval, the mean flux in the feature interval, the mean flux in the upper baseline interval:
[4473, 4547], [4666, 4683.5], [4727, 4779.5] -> 0.0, 11.9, 13.5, 14.3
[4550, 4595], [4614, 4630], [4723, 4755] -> -0.5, 12.6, 13.4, 14.1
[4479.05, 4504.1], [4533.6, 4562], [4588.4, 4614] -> 1.0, 12.1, 11.9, 12.7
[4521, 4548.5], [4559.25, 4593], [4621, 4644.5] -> -0.9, 11.6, 12.7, 13.5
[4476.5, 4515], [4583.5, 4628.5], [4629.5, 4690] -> 0.5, 12.2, 12.9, 13.5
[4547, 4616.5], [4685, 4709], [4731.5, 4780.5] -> -0.2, 12.6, 13.9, 14.3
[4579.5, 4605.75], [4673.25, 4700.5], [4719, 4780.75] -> -0.8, 12.5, 14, 14.2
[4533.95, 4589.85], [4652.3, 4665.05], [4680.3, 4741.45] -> -0.2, 12.4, 13.6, 13.9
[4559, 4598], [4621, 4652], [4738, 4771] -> -0.4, 12.7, 13.4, 14.3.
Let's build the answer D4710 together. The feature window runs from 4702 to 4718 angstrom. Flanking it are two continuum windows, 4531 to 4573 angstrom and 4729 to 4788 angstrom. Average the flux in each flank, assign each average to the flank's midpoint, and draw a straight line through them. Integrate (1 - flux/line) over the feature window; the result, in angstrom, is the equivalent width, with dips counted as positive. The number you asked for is 0.1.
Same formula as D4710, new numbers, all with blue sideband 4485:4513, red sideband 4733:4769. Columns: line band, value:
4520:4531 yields 1.0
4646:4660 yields 0.2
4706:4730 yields 0.2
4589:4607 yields 0.6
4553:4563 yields 0.4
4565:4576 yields -0.2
